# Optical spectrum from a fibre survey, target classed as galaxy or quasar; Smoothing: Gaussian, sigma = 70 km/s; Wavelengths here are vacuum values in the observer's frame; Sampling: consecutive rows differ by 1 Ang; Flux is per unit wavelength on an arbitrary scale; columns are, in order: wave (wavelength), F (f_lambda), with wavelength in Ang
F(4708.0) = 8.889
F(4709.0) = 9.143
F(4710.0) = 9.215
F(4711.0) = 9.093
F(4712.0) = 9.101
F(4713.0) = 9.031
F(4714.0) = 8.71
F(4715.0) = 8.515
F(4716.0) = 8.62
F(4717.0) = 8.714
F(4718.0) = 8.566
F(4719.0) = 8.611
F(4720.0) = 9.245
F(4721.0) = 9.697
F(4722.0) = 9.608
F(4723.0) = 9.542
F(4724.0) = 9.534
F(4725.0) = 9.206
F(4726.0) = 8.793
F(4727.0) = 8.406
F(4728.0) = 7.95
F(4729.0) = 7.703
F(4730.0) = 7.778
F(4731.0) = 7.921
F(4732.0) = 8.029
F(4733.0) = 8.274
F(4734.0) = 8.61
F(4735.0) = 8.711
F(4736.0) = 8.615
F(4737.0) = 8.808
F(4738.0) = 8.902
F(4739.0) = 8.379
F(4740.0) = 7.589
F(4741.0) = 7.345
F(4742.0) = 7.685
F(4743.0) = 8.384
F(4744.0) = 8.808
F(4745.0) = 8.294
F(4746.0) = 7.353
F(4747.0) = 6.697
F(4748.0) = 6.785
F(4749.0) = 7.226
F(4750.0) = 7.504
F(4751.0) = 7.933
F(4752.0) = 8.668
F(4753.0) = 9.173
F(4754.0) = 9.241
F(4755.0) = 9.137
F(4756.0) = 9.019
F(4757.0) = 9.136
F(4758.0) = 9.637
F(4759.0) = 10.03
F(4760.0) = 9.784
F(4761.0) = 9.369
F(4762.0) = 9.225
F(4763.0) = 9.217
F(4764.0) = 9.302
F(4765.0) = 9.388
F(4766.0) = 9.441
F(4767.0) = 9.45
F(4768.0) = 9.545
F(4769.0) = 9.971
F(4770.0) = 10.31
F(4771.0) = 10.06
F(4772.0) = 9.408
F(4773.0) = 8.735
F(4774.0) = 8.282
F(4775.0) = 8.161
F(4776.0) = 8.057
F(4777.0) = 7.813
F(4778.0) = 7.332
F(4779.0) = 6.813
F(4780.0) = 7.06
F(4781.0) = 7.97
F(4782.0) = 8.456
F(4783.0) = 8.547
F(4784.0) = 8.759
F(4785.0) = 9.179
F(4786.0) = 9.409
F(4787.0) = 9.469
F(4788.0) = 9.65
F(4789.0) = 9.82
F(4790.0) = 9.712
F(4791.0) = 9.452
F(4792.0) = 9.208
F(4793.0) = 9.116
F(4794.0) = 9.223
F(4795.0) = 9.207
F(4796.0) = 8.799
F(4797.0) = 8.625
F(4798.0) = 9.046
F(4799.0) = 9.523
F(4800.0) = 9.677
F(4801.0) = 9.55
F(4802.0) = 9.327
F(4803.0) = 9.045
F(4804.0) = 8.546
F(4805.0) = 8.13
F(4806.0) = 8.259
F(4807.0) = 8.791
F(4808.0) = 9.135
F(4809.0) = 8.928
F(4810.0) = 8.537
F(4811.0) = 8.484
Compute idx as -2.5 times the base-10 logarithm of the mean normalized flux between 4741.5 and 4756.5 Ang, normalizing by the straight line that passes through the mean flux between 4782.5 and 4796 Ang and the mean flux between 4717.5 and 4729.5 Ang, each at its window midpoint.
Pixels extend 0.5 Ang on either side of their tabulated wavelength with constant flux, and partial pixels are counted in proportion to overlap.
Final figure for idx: 0.12 mag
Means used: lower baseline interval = 8.91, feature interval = 8.13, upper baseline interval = 9.27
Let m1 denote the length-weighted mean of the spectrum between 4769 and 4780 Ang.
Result 8.5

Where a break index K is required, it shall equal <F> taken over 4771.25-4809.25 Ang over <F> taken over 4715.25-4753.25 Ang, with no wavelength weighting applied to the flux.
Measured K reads 1.1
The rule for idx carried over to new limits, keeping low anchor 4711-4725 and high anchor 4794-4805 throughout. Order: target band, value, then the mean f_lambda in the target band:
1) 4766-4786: 0.050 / 8.67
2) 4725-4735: 0.102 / 8.24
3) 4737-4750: 0.160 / 7.82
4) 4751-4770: -0.034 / 9.36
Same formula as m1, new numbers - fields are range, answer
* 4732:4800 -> 8.75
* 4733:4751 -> 7.99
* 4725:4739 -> 8.38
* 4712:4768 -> 8.65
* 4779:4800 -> 8.97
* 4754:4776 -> 9.33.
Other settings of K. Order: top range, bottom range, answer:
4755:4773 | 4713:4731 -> 1.09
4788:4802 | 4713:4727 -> 1.03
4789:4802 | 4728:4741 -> 1.13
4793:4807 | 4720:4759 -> 1.06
